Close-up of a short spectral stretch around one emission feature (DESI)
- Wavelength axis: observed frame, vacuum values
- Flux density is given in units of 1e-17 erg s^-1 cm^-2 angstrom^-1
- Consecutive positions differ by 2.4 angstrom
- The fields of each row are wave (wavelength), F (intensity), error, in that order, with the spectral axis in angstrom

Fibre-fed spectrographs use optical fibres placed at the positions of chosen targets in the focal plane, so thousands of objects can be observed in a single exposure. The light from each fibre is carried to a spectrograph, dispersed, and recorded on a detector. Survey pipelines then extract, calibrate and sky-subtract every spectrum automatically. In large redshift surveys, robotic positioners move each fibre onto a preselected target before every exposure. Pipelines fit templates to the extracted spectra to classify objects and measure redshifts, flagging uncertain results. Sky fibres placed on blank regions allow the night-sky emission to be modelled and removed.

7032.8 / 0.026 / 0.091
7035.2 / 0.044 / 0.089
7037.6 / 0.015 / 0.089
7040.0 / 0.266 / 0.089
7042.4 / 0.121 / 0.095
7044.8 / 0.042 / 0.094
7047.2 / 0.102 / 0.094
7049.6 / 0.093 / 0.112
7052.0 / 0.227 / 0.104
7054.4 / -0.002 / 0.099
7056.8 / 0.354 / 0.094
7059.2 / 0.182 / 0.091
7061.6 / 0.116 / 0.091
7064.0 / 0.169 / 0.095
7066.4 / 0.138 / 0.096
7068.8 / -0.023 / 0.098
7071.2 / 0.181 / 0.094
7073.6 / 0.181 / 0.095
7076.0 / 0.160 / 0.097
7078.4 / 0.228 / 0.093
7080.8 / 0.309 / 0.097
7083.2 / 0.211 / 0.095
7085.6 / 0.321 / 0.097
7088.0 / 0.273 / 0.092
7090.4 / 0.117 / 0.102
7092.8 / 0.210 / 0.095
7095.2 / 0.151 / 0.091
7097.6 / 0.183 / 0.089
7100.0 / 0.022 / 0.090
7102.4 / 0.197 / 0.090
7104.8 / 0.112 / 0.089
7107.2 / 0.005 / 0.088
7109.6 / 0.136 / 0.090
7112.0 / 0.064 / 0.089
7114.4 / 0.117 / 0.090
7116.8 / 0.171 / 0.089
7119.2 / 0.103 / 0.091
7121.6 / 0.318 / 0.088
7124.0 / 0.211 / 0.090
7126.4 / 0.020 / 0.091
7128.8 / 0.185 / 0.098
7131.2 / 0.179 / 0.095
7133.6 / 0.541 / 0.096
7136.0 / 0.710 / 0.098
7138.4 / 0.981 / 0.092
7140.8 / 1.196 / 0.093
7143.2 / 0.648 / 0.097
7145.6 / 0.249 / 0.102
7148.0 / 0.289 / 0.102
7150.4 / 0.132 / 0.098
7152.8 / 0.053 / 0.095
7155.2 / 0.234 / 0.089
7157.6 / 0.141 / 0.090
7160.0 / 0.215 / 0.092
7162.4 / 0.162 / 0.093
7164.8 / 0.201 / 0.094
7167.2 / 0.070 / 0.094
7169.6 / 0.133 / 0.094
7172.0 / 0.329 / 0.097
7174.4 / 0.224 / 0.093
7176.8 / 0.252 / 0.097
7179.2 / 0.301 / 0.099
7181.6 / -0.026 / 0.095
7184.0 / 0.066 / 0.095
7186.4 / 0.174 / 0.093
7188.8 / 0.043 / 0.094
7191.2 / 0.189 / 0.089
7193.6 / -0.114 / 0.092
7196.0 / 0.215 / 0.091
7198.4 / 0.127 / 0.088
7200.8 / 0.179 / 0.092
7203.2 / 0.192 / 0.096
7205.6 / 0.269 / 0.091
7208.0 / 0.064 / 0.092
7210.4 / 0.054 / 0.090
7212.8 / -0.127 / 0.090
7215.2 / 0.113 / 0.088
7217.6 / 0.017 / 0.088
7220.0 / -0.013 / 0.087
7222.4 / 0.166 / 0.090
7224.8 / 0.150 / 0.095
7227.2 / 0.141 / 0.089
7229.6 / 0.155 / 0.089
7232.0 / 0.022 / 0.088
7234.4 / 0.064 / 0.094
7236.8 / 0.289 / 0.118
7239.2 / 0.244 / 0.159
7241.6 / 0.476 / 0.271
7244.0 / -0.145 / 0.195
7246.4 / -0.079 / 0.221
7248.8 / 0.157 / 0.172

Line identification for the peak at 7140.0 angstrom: [O II]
